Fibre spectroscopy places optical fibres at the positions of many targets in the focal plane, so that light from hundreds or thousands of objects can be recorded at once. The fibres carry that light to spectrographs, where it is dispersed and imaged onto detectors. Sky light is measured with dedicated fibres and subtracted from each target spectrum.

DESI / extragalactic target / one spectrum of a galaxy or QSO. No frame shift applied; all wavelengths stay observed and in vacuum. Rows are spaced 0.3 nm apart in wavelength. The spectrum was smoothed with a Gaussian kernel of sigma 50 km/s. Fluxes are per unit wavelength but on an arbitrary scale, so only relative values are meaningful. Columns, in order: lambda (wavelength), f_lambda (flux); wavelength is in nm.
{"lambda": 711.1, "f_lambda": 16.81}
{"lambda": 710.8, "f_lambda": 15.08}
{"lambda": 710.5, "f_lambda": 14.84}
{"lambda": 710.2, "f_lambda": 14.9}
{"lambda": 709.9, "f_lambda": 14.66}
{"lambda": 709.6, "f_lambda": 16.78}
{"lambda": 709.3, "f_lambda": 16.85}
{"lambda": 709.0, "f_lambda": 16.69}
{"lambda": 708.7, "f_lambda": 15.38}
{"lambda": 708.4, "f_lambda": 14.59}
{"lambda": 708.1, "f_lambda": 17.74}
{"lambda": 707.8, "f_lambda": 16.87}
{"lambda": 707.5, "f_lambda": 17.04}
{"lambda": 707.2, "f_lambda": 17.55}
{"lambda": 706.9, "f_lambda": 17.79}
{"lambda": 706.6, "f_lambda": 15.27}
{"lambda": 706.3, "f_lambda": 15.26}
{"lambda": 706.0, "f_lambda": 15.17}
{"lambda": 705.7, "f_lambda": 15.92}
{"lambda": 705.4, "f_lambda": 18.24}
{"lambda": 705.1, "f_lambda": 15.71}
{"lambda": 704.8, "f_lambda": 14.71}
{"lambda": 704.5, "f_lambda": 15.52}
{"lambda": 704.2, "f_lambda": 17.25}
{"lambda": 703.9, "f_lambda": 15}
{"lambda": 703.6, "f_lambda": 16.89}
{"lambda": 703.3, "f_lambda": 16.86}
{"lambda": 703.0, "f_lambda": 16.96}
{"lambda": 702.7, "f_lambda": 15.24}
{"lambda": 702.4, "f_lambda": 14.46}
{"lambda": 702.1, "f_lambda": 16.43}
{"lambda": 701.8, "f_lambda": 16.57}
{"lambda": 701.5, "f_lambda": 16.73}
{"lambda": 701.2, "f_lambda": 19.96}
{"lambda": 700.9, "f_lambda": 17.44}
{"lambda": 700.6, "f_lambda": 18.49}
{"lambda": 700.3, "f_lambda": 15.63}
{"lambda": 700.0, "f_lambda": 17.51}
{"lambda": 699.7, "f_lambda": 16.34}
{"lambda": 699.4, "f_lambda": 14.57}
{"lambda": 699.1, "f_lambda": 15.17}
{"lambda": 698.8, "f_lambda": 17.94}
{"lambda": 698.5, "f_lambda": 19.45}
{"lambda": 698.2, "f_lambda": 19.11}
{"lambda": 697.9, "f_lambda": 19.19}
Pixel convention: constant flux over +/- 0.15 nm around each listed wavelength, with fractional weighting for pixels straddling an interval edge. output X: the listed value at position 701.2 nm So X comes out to 19.96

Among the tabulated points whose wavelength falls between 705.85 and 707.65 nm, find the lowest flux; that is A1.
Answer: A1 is 15.17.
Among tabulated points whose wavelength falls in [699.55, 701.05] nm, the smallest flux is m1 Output 15.63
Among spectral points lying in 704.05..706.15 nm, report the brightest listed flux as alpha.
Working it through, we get 18.24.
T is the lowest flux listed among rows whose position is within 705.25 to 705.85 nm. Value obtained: 15.92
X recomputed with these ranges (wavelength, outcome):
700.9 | 17.44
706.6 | 15.27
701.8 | 16.57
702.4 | 14.46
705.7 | 15.92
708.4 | 14.59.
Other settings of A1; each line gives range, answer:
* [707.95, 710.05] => 14.59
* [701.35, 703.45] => 14.46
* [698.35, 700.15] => 14.57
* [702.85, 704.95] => 14.71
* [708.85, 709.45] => 16.69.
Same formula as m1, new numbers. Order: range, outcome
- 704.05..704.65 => 15.52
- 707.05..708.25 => 16.87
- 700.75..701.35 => 17.44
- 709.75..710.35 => 14.66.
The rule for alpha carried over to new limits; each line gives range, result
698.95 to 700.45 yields 17.51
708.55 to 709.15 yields 16.69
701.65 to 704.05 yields 16.96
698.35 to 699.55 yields 19.45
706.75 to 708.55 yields 17.79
